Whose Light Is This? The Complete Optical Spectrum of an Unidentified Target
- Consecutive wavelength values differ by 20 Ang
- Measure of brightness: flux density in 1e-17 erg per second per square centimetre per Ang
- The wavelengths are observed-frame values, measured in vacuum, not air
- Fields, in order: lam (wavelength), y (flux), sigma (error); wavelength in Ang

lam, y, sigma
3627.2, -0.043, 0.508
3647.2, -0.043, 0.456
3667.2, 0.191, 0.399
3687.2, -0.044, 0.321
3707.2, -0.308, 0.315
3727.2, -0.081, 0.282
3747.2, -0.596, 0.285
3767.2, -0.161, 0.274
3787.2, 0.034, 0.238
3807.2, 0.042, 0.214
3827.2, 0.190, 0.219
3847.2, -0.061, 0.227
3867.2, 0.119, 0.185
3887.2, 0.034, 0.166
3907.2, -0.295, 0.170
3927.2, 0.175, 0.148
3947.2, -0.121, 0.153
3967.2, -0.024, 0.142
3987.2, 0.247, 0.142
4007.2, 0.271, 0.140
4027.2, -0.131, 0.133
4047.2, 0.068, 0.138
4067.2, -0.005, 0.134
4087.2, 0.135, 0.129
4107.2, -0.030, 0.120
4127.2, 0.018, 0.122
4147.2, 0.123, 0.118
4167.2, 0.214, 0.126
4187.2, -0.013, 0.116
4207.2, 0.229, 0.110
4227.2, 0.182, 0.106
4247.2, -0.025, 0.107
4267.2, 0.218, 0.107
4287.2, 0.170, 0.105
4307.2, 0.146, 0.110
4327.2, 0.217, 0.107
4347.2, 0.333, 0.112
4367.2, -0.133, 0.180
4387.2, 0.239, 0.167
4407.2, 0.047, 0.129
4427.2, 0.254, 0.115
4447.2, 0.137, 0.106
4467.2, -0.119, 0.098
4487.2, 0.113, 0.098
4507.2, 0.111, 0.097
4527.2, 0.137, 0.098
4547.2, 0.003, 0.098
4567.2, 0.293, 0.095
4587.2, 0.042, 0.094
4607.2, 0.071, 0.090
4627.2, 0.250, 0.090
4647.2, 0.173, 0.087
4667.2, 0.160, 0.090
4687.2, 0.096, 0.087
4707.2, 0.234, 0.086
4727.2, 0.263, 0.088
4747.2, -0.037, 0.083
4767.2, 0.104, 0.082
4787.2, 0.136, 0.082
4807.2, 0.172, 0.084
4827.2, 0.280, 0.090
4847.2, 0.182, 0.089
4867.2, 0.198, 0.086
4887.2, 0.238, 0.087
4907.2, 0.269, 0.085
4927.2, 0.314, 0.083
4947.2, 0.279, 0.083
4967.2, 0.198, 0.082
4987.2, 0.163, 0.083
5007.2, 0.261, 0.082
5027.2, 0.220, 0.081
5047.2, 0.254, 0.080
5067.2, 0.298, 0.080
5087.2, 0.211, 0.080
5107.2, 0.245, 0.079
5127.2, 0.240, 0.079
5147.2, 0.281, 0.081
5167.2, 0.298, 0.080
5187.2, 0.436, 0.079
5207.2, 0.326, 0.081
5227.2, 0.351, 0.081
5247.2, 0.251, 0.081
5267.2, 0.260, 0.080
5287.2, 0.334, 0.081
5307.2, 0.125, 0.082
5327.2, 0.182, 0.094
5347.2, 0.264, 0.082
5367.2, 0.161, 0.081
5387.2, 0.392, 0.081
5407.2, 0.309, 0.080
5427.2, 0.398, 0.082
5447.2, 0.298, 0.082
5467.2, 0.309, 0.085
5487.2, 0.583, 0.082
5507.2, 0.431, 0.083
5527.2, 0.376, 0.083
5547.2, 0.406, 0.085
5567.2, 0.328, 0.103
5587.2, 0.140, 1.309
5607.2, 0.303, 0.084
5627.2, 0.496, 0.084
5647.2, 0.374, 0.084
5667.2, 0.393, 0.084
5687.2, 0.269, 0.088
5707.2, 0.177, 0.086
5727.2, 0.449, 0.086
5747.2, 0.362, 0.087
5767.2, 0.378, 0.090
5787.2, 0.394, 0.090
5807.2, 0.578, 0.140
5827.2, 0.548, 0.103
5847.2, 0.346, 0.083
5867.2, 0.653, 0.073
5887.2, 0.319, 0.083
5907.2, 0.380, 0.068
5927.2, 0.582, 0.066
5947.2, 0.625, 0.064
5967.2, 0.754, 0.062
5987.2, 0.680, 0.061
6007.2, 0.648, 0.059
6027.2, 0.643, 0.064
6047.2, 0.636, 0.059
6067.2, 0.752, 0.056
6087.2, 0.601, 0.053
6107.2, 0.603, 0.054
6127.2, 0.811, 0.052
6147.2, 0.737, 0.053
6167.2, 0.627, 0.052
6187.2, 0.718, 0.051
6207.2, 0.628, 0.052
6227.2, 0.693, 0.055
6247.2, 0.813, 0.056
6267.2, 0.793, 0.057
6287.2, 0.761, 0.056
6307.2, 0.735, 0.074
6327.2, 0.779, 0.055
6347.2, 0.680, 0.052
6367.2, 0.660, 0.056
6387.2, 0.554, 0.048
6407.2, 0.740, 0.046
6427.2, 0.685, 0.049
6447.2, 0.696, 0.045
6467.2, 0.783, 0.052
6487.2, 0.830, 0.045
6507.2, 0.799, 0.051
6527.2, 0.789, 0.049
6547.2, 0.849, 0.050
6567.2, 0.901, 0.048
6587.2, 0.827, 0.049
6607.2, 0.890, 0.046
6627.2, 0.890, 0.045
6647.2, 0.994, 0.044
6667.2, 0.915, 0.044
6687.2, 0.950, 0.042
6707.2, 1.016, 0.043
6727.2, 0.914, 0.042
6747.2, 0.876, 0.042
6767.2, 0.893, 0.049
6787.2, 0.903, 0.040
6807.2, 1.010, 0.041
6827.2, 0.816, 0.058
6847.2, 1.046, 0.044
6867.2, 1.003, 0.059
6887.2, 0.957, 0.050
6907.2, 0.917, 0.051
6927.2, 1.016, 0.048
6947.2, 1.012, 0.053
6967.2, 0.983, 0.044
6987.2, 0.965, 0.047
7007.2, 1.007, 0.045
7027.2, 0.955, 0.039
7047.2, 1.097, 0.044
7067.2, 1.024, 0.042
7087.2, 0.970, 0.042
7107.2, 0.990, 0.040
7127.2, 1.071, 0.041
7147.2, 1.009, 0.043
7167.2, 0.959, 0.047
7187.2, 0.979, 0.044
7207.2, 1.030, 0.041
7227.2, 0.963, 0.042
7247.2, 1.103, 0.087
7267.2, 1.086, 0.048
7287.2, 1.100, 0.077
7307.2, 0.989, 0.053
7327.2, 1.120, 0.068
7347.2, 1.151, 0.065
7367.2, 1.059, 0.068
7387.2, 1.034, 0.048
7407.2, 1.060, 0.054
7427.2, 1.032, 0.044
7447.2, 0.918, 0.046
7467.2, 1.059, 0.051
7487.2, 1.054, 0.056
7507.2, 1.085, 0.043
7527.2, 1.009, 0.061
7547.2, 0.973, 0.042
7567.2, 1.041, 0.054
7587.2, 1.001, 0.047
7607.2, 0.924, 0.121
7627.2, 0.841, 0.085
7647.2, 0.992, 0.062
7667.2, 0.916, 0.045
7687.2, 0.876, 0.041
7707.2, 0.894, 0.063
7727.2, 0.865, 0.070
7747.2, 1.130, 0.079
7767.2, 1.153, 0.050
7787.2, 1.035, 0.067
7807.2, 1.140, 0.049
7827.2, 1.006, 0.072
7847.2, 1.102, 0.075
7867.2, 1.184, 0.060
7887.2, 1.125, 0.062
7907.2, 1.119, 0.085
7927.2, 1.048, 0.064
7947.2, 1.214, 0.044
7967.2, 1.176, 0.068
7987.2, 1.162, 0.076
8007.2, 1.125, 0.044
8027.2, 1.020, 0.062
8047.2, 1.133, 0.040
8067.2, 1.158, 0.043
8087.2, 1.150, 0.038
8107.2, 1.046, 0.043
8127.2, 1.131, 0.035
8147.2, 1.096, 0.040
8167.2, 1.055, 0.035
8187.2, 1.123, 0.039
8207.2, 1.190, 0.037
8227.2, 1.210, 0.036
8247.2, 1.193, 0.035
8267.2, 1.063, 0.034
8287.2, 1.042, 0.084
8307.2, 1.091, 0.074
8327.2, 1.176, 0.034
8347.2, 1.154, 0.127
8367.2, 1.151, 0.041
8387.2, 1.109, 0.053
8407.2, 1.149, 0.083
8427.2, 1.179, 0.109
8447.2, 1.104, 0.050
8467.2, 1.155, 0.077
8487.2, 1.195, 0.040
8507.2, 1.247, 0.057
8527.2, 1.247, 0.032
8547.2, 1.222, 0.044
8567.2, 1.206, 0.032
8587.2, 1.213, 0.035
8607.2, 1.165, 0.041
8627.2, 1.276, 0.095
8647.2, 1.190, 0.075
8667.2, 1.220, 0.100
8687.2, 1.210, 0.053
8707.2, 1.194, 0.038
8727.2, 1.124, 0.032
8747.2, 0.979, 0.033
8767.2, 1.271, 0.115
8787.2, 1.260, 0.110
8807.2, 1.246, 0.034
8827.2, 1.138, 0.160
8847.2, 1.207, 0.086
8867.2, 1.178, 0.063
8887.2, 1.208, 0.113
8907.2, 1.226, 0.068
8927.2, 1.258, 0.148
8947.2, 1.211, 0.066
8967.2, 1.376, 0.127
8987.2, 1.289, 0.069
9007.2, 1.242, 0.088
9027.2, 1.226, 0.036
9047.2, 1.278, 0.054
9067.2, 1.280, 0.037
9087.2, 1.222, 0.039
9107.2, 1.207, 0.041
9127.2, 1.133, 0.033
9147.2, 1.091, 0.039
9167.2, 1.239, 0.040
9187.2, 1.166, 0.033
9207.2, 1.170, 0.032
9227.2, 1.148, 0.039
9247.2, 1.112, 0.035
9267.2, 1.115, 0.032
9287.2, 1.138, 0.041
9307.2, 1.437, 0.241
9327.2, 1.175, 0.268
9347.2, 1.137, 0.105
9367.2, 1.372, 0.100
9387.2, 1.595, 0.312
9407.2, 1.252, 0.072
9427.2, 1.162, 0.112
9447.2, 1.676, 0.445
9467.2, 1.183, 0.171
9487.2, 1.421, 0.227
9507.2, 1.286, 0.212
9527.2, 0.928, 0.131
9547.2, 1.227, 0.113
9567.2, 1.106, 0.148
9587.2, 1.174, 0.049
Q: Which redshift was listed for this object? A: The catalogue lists 0.48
